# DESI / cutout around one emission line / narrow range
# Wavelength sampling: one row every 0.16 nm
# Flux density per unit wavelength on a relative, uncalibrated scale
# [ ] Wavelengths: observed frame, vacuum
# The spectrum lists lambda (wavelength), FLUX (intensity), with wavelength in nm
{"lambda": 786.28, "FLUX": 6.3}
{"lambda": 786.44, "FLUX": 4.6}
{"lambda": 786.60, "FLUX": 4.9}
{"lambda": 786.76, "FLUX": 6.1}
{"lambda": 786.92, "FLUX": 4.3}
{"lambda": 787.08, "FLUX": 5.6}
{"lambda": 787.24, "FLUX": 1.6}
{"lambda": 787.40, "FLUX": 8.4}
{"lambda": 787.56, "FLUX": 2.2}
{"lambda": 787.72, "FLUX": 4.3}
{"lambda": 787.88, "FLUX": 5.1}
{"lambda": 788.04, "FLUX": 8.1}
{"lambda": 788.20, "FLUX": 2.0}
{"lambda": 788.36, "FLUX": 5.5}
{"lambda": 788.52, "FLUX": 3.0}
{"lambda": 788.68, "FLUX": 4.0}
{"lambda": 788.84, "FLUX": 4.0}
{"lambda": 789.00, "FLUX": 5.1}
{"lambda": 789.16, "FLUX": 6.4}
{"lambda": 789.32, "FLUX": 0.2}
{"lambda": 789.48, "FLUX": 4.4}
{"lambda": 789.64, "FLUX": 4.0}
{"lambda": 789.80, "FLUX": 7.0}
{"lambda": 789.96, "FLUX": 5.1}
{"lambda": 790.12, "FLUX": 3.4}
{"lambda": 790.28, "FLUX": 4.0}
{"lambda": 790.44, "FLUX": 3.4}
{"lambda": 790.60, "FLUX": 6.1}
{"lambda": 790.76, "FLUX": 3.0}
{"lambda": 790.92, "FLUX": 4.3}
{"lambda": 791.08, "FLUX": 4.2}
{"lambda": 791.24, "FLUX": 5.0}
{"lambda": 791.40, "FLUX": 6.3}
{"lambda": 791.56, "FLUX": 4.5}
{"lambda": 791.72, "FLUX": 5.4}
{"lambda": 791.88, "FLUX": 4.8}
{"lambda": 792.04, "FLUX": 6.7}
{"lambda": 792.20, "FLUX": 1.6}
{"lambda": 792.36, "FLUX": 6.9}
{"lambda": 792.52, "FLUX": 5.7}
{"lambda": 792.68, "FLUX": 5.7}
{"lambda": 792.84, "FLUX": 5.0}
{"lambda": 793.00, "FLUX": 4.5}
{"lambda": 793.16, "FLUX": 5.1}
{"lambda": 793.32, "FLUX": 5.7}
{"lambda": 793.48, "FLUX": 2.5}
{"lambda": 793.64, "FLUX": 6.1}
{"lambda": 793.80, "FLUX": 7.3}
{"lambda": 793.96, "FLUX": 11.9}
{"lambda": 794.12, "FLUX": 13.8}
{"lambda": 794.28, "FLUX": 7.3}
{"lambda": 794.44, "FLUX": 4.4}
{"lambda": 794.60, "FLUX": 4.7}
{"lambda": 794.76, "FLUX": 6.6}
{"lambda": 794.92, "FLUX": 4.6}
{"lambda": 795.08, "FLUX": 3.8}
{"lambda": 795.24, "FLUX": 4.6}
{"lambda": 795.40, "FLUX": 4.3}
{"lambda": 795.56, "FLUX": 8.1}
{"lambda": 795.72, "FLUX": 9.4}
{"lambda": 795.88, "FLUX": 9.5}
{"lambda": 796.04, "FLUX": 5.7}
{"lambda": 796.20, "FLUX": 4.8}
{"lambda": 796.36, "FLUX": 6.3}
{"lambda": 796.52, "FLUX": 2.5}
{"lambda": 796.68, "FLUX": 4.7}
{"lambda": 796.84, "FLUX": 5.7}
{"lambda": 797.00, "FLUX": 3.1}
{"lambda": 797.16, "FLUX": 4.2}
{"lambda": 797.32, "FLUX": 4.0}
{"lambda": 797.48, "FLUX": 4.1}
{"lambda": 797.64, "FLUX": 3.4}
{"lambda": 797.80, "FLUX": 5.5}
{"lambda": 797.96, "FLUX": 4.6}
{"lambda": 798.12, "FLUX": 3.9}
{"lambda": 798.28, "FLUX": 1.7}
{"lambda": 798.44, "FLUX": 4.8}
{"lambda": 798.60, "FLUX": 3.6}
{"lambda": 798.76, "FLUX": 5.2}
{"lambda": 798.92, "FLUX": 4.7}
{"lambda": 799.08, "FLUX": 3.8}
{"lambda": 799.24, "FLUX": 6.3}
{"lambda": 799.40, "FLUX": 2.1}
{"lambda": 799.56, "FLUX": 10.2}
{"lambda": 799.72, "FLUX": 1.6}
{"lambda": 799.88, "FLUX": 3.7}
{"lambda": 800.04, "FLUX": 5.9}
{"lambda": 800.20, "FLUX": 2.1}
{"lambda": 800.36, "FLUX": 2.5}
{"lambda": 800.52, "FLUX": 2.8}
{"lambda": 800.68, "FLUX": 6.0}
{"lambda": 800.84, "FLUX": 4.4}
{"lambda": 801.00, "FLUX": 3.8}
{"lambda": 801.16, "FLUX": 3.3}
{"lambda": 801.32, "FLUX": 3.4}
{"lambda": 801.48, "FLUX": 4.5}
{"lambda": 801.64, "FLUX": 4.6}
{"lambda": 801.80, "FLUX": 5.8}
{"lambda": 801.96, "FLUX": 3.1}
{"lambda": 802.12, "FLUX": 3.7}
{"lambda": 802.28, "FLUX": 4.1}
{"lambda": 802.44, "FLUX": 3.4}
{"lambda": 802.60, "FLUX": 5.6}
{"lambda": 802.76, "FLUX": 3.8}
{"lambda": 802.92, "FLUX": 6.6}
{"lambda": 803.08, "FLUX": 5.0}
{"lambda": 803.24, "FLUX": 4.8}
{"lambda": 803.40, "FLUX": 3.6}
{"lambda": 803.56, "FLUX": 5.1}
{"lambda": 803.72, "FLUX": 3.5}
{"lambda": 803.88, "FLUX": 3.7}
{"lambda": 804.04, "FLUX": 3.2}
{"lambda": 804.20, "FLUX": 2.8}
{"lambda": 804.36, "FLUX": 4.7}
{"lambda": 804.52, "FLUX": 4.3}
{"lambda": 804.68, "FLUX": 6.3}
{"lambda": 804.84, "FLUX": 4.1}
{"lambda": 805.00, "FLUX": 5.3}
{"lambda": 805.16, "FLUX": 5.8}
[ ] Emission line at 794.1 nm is [S II] 6716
